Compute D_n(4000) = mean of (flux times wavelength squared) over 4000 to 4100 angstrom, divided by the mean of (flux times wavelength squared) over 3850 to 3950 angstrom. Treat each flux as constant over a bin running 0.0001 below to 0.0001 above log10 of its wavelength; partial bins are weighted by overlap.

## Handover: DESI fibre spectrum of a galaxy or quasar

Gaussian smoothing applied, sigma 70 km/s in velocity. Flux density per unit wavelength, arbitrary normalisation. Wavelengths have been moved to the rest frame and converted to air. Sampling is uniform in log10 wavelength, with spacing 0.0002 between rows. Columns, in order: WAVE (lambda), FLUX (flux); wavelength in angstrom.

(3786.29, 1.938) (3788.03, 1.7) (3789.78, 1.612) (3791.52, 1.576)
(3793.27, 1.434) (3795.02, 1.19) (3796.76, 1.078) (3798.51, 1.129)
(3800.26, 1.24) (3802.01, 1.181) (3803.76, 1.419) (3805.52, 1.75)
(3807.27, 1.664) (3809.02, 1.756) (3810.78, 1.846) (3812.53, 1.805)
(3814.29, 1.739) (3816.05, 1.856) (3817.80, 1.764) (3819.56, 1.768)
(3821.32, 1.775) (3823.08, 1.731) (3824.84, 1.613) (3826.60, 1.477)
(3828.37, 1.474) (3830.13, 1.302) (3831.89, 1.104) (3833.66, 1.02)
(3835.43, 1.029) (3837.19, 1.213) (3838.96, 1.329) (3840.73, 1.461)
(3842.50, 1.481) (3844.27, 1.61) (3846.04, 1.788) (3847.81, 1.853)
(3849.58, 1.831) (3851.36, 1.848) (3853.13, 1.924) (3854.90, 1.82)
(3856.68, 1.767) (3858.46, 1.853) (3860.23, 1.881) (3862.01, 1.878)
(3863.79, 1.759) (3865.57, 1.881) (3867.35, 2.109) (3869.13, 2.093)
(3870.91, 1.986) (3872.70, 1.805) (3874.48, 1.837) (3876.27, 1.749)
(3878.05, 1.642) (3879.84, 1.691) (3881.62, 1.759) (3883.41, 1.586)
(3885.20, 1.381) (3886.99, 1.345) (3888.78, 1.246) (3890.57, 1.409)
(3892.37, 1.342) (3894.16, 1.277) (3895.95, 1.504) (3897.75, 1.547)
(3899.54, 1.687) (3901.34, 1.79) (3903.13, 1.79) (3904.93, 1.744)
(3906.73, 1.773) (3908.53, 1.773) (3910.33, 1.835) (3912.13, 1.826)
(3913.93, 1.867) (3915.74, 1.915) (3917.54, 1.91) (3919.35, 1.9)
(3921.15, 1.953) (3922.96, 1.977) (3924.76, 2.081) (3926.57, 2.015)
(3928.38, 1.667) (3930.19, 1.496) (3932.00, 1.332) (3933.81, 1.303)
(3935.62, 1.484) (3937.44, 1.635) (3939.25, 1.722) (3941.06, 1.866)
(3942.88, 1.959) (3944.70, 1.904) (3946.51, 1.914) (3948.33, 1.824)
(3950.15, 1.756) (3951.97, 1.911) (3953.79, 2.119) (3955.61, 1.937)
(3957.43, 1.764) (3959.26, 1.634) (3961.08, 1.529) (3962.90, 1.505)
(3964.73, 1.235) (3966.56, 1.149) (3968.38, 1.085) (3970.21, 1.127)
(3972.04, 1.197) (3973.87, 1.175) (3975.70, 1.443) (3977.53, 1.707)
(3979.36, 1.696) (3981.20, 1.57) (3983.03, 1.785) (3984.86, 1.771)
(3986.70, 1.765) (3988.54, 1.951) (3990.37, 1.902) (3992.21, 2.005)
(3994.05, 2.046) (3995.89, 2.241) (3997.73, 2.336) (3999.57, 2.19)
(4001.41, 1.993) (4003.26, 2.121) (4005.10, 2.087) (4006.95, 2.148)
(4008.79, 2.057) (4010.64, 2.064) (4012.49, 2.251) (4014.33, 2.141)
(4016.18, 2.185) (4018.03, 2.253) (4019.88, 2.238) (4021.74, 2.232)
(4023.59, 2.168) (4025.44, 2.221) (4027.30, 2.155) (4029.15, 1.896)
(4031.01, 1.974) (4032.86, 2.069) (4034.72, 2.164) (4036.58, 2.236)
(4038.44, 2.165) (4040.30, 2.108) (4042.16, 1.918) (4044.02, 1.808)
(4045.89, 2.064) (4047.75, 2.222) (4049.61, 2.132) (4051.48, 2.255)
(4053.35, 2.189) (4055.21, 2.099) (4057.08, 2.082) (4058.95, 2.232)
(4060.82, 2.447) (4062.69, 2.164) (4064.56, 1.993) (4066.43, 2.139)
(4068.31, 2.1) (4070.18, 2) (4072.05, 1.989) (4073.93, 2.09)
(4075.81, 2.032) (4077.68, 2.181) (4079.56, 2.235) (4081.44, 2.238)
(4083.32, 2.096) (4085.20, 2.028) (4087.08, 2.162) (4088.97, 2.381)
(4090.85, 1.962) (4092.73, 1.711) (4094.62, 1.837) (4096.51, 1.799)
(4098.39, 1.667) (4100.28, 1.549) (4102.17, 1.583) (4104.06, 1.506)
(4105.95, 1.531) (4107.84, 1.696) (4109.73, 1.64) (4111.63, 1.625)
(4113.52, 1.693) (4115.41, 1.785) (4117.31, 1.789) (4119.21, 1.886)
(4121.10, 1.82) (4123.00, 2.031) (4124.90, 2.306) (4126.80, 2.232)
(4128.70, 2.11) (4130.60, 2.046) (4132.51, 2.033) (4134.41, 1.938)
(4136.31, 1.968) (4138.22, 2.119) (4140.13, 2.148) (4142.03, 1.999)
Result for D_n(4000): 1.3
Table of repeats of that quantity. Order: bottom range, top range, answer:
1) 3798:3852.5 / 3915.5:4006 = 1.21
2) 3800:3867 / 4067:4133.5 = 1.35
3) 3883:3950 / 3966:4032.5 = 1.17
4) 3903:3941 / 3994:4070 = 1.28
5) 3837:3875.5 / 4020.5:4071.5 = 1.31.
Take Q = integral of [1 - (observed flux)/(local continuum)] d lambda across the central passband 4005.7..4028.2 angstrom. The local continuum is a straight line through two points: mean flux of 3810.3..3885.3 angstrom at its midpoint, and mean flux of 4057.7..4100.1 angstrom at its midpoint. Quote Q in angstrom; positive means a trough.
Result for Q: -2.51 angstrom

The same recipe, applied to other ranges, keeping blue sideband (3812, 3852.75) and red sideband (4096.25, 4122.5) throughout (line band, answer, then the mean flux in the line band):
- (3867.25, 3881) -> -2.3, 1.85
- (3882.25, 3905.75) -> 1.1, 1.51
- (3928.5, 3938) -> 0.9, 1.46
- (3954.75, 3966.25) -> 0.3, 1.57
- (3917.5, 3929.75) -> -2.4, 1.91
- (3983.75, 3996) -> -2.2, 1.93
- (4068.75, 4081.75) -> -3.4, 2.1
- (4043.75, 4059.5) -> -4.5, 2.13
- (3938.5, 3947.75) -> -1.5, 1.87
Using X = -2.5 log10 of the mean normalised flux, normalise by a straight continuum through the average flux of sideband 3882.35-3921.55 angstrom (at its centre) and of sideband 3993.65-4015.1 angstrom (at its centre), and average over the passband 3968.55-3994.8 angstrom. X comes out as 0.24 mag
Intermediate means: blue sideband 1.65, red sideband 2.14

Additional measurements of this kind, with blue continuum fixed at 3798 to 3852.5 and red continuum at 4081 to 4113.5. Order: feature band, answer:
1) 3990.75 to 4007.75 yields -0.23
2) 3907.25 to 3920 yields -0.14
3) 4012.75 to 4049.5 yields -0.21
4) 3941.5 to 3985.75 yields 0.04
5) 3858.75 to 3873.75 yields -0.21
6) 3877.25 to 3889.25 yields 0.05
